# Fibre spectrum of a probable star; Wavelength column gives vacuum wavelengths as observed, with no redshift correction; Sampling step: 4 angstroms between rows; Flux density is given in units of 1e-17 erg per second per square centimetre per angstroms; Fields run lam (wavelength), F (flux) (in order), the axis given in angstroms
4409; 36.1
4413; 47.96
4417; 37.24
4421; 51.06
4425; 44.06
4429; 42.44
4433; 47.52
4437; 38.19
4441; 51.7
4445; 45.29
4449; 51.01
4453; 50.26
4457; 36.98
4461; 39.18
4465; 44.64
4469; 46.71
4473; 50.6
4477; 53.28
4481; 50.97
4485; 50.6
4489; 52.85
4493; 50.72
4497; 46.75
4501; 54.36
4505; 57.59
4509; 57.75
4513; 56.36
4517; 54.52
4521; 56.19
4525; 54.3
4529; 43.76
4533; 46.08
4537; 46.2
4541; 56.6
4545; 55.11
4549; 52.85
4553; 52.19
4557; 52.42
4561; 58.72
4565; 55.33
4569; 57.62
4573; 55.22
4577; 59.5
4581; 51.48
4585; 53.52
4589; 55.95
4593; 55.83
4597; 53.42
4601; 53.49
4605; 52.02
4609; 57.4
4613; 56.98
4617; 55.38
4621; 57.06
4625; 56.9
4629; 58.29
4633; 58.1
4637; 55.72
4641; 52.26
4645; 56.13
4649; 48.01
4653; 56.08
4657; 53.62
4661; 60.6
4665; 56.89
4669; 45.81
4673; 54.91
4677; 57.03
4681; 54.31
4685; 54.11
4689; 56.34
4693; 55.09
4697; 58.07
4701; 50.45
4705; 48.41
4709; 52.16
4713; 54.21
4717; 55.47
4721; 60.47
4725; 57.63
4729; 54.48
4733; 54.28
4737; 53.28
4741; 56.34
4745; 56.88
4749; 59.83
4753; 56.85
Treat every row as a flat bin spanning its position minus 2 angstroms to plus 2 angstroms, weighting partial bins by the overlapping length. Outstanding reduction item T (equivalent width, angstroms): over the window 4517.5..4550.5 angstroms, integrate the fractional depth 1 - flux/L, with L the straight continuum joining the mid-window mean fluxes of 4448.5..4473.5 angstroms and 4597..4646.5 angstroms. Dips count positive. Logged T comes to -1.1 angstroms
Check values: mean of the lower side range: 45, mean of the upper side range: 55.7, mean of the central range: 51.5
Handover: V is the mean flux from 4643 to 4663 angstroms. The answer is 54.9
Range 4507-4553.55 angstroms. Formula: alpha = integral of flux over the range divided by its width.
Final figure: 52.7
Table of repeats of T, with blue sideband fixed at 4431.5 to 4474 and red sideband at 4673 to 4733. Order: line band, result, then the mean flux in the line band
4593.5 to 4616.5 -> -1.61 angstroms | 54.8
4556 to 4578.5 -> -3.07 angstroms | 56.6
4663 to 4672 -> 0.30 angstroms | 51.7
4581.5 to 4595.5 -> -1.13 angstroms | 54.7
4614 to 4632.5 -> -1.83 angstroms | 57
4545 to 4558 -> -0.98 angstroms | 52.9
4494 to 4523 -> -4.30 angstroms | 54.6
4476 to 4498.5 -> -1.95 angstroms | 50.8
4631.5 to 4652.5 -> -0.61 angstroms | 54.1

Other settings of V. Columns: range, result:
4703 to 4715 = 51.6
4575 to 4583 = 55.5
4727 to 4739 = 54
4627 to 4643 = 56.1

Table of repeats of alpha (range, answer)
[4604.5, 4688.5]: 55.2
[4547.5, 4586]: 54.9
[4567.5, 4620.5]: 55.2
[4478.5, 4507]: 52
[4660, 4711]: 54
